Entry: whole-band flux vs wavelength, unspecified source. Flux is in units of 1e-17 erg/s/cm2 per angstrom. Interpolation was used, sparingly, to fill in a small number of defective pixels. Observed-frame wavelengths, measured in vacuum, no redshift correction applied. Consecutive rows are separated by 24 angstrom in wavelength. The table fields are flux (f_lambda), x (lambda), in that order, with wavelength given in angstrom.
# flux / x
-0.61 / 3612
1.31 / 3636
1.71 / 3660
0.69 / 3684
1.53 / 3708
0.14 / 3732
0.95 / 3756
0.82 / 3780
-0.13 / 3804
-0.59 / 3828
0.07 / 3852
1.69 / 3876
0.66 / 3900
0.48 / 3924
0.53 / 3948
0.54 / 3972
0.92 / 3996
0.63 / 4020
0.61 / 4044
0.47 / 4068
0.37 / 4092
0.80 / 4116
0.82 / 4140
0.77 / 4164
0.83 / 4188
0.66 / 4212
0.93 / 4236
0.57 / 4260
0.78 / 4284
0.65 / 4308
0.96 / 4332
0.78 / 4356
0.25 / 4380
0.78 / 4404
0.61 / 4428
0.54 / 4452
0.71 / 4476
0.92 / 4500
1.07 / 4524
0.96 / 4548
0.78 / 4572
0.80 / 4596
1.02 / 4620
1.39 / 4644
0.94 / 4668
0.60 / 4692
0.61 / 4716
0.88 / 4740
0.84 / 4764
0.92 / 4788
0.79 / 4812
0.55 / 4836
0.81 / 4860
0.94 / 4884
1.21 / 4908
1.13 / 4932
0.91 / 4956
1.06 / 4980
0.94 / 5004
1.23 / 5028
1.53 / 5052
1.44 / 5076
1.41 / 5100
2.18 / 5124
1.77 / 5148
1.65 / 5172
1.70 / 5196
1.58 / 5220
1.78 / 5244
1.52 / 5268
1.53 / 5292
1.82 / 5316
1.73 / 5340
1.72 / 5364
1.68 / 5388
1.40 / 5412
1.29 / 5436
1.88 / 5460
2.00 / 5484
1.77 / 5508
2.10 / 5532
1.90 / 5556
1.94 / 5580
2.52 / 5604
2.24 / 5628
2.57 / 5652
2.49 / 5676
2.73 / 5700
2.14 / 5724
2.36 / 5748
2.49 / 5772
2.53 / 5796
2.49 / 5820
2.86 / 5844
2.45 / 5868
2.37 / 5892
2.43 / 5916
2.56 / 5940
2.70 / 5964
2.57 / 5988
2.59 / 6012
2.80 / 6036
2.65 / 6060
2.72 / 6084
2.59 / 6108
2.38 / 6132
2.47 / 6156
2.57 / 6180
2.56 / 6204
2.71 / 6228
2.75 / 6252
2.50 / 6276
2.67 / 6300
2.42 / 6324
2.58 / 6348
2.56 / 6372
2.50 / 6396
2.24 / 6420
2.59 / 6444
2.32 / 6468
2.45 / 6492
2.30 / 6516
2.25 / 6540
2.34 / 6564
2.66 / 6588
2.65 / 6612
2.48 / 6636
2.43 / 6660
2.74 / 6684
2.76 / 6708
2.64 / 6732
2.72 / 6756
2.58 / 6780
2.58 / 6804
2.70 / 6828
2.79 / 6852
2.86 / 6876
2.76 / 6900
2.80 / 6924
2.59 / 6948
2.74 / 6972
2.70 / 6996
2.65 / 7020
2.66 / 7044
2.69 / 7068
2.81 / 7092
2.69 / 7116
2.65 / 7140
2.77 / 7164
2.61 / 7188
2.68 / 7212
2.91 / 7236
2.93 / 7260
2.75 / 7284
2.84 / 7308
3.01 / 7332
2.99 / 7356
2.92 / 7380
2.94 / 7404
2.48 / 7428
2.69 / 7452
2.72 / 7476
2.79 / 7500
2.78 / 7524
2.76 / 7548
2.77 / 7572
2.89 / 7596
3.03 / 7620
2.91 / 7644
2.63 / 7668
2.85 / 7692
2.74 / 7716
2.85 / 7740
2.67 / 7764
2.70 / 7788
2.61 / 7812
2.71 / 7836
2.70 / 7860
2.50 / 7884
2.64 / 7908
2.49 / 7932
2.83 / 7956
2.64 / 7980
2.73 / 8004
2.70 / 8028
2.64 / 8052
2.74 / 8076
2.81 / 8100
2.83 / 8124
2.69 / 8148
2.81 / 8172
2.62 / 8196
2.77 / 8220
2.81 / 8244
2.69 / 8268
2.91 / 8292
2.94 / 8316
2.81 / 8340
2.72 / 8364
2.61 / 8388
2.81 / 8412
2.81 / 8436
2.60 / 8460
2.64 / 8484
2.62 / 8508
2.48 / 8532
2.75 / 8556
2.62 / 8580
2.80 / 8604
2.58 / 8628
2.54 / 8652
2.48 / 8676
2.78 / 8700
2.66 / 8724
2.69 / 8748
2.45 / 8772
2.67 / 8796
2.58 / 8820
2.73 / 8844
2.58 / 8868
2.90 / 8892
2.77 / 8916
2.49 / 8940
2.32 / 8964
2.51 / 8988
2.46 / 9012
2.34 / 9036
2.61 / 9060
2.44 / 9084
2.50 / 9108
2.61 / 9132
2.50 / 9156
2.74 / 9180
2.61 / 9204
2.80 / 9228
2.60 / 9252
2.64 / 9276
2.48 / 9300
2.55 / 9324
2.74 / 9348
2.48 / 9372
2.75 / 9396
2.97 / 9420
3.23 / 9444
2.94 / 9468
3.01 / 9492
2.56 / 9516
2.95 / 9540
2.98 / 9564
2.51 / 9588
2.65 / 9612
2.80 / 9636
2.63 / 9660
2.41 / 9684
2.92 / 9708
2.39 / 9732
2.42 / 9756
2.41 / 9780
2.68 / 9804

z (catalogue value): 0.26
